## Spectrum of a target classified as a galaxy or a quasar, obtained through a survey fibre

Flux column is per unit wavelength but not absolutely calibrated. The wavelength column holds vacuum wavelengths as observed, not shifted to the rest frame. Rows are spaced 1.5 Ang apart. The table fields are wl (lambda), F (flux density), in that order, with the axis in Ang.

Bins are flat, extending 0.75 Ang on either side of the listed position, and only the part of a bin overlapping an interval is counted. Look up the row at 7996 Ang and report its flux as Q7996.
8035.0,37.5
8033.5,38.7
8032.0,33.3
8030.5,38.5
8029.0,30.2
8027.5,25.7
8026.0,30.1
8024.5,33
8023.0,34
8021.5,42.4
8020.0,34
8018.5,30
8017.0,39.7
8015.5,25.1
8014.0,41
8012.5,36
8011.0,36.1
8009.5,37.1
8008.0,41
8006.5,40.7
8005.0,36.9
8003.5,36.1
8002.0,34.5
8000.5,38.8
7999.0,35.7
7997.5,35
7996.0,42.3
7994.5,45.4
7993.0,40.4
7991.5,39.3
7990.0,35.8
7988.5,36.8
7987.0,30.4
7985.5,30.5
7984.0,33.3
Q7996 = 42.3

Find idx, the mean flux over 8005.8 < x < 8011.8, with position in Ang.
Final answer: 38.7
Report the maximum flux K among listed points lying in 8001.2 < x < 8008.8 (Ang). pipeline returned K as 41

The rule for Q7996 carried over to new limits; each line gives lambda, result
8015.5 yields 25.1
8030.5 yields 38.5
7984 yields 33.3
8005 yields 36.9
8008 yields 41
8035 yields 37.5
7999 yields 35.7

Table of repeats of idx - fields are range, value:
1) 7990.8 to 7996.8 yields 41.8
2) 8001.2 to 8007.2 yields 37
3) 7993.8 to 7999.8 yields 39.5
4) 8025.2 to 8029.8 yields 28.8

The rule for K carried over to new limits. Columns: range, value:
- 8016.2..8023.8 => 42.4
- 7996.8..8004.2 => 38.8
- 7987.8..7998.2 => 45.4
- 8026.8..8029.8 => 30.2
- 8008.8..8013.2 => 37.1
